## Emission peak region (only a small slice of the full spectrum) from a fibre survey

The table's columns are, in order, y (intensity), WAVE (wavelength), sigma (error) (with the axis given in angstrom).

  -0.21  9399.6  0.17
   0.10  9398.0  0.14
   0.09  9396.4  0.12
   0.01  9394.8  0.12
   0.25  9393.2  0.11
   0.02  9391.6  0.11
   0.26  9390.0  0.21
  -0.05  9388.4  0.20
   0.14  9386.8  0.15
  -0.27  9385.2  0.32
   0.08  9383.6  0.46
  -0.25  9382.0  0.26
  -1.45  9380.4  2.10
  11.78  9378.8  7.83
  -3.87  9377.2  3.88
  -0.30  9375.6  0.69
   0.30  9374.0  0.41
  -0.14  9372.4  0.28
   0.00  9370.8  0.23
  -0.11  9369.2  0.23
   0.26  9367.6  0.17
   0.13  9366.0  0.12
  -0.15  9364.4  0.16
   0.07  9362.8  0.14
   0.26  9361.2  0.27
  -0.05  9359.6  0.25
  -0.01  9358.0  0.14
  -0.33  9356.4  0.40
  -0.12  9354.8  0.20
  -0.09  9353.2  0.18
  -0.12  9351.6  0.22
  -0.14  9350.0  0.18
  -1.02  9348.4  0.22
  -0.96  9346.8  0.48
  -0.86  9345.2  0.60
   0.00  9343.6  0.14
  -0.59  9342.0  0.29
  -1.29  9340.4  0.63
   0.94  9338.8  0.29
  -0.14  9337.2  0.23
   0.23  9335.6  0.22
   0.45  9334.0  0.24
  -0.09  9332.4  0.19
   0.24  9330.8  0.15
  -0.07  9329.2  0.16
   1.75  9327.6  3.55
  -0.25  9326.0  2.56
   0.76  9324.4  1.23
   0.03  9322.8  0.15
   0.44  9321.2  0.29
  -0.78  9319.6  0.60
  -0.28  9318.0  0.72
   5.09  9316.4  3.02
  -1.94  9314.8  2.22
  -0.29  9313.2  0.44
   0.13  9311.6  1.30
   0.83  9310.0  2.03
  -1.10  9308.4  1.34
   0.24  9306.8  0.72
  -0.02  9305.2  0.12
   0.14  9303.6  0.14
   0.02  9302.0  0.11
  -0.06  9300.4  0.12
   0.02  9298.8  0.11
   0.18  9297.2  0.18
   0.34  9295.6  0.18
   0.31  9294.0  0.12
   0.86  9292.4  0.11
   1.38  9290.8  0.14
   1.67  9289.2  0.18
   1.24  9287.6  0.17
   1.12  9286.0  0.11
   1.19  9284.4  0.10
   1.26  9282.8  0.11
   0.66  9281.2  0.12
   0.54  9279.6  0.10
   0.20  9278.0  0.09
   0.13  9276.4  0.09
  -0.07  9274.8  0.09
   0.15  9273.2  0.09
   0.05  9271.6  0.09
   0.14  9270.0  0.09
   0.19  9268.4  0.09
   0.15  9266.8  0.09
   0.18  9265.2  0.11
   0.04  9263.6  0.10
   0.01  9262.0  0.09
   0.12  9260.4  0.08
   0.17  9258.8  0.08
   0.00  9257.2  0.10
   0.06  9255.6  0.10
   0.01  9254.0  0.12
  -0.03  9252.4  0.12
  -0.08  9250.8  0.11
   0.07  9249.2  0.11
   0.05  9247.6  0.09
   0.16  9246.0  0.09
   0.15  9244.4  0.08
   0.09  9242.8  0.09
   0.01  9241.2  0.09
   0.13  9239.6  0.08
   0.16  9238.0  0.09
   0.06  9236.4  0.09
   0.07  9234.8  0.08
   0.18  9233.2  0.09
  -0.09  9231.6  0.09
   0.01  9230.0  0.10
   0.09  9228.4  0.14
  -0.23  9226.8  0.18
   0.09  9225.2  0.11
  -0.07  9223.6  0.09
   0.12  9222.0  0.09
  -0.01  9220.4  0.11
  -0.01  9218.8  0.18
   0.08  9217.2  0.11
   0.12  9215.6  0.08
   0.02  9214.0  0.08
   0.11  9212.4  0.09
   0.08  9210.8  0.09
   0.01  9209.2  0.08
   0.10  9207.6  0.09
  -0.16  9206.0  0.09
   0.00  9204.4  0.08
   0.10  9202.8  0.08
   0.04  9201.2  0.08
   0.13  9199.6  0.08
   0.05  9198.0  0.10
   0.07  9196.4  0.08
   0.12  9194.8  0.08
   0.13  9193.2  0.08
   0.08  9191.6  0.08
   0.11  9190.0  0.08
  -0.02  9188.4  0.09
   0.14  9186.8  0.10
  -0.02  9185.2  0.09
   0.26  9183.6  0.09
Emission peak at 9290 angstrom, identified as [O II] 3727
